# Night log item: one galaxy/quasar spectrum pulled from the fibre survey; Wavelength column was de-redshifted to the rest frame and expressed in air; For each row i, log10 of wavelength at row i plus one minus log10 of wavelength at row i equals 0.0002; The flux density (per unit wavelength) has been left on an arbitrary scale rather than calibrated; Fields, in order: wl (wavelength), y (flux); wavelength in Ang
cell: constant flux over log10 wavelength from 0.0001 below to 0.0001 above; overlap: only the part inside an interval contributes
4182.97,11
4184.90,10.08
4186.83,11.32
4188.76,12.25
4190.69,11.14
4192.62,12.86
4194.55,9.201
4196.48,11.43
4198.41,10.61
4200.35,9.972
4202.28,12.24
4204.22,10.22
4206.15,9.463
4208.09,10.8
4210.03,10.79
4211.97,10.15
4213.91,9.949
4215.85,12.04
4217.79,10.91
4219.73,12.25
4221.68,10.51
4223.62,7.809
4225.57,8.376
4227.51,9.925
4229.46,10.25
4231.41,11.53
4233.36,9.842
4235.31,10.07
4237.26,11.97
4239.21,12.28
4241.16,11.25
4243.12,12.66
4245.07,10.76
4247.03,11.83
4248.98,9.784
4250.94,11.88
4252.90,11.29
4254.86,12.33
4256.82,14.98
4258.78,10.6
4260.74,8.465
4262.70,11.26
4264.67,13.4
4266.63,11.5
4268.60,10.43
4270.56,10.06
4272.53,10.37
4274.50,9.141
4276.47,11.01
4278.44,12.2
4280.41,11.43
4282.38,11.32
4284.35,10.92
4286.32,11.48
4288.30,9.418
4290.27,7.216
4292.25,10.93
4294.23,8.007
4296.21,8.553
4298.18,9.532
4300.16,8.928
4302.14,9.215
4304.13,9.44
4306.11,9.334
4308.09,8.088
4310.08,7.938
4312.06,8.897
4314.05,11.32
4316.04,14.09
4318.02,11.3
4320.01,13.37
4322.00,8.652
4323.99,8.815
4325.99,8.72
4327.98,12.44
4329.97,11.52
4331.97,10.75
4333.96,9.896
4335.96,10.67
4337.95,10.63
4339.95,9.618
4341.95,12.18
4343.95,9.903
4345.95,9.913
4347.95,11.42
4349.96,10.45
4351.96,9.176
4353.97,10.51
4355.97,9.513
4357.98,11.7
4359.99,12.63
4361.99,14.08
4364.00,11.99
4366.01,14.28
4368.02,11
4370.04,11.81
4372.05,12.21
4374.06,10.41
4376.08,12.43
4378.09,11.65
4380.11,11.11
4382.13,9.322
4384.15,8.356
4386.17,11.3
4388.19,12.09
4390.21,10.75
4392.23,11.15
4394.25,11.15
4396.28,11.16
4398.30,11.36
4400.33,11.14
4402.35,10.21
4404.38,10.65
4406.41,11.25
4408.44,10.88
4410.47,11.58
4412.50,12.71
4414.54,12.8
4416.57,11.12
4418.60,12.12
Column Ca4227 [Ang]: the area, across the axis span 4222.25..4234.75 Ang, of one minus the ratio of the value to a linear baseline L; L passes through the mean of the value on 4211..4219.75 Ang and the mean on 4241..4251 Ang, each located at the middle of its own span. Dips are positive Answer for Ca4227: 1.6 Ang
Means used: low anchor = 10.9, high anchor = 11.3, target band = 9.67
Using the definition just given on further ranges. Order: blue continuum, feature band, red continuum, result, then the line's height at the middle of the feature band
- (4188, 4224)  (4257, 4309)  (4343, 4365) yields 3.6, 10.9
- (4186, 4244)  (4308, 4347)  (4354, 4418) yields 2.5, 11.2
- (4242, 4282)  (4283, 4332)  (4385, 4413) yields 5.6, 11.2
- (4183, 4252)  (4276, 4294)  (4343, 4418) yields 0.7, 11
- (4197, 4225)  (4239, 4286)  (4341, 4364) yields -2.4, 10.7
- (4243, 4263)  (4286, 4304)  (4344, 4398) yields 3.4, 11.3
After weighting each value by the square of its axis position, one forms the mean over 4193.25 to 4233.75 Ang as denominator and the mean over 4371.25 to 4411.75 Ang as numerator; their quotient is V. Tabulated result 1.1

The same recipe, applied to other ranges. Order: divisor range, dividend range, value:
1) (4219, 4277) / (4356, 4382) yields 1.15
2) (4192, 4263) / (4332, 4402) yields 1.09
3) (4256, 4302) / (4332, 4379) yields 1.11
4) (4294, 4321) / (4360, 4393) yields 1.20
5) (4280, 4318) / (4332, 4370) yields 1.16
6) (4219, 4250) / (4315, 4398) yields 1.10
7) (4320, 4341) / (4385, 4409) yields 1.11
